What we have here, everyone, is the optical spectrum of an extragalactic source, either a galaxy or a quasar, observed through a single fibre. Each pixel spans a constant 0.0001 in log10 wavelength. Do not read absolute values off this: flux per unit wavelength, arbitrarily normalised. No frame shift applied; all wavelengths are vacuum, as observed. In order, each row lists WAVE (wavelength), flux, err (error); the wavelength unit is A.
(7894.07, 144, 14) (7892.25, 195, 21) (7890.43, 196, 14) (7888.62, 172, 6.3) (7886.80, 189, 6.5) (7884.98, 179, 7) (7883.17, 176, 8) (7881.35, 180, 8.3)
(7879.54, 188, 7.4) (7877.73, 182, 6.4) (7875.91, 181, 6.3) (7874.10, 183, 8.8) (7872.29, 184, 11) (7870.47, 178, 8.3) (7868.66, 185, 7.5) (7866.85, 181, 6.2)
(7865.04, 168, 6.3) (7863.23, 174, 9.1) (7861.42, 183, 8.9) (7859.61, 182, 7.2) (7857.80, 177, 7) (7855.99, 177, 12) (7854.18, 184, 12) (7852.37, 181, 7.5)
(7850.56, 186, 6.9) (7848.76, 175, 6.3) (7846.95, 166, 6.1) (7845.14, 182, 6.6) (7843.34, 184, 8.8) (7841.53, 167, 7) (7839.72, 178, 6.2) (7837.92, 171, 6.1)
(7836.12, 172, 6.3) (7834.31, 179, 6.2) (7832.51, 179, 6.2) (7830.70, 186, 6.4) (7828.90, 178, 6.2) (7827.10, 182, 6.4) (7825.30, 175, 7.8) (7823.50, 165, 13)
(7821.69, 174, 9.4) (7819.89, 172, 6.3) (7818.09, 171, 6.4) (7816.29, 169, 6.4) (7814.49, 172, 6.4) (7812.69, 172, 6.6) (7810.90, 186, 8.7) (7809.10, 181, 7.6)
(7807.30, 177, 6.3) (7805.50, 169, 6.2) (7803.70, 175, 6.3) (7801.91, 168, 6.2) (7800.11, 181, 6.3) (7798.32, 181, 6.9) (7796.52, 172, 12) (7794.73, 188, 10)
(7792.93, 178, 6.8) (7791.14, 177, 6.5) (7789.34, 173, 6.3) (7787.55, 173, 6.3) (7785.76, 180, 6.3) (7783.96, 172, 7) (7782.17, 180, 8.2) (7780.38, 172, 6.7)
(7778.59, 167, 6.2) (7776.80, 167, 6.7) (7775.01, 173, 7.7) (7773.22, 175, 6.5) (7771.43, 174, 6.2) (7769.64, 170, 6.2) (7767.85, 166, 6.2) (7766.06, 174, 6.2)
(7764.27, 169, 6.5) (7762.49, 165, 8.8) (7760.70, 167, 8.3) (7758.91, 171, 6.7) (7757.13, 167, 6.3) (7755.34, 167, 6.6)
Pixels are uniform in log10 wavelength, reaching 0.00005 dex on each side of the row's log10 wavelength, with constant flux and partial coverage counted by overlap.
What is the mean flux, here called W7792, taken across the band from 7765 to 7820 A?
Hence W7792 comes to 174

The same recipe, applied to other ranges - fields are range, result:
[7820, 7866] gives 177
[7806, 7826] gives 174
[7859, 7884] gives 180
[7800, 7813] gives 176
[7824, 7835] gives 179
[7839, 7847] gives 176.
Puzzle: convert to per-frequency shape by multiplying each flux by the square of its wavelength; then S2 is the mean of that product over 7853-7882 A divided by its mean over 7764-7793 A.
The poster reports 1.1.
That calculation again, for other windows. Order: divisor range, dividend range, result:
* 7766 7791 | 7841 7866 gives 1.05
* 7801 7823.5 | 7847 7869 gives 1.04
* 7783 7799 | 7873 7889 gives 1.05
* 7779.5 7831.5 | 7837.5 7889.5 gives 1.03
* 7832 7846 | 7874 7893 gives 1.05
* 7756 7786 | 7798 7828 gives 1.03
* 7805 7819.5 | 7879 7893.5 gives 1.07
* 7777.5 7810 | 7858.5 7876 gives 1.04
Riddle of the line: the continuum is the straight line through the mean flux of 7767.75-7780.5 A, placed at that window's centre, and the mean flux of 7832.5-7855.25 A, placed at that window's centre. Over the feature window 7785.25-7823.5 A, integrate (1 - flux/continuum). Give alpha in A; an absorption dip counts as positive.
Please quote -0.4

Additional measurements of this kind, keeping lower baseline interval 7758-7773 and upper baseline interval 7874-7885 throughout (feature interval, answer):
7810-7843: 0.2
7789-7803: -0.4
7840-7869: 0.1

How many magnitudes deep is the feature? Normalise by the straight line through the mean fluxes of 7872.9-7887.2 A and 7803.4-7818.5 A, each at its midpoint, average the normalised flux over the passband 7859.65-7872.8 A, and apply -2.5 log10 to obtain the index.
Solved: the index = 0.01 mag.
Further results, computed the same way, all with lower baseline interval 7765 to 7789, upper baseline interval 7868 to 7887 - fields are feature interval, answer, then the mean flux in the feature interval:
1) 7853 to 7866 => 0.01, 178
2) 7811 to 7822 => 0.02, 173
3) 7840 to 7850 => 0.02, 175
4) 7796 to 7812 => -0.01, 177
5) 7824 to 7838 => 0.00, 178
